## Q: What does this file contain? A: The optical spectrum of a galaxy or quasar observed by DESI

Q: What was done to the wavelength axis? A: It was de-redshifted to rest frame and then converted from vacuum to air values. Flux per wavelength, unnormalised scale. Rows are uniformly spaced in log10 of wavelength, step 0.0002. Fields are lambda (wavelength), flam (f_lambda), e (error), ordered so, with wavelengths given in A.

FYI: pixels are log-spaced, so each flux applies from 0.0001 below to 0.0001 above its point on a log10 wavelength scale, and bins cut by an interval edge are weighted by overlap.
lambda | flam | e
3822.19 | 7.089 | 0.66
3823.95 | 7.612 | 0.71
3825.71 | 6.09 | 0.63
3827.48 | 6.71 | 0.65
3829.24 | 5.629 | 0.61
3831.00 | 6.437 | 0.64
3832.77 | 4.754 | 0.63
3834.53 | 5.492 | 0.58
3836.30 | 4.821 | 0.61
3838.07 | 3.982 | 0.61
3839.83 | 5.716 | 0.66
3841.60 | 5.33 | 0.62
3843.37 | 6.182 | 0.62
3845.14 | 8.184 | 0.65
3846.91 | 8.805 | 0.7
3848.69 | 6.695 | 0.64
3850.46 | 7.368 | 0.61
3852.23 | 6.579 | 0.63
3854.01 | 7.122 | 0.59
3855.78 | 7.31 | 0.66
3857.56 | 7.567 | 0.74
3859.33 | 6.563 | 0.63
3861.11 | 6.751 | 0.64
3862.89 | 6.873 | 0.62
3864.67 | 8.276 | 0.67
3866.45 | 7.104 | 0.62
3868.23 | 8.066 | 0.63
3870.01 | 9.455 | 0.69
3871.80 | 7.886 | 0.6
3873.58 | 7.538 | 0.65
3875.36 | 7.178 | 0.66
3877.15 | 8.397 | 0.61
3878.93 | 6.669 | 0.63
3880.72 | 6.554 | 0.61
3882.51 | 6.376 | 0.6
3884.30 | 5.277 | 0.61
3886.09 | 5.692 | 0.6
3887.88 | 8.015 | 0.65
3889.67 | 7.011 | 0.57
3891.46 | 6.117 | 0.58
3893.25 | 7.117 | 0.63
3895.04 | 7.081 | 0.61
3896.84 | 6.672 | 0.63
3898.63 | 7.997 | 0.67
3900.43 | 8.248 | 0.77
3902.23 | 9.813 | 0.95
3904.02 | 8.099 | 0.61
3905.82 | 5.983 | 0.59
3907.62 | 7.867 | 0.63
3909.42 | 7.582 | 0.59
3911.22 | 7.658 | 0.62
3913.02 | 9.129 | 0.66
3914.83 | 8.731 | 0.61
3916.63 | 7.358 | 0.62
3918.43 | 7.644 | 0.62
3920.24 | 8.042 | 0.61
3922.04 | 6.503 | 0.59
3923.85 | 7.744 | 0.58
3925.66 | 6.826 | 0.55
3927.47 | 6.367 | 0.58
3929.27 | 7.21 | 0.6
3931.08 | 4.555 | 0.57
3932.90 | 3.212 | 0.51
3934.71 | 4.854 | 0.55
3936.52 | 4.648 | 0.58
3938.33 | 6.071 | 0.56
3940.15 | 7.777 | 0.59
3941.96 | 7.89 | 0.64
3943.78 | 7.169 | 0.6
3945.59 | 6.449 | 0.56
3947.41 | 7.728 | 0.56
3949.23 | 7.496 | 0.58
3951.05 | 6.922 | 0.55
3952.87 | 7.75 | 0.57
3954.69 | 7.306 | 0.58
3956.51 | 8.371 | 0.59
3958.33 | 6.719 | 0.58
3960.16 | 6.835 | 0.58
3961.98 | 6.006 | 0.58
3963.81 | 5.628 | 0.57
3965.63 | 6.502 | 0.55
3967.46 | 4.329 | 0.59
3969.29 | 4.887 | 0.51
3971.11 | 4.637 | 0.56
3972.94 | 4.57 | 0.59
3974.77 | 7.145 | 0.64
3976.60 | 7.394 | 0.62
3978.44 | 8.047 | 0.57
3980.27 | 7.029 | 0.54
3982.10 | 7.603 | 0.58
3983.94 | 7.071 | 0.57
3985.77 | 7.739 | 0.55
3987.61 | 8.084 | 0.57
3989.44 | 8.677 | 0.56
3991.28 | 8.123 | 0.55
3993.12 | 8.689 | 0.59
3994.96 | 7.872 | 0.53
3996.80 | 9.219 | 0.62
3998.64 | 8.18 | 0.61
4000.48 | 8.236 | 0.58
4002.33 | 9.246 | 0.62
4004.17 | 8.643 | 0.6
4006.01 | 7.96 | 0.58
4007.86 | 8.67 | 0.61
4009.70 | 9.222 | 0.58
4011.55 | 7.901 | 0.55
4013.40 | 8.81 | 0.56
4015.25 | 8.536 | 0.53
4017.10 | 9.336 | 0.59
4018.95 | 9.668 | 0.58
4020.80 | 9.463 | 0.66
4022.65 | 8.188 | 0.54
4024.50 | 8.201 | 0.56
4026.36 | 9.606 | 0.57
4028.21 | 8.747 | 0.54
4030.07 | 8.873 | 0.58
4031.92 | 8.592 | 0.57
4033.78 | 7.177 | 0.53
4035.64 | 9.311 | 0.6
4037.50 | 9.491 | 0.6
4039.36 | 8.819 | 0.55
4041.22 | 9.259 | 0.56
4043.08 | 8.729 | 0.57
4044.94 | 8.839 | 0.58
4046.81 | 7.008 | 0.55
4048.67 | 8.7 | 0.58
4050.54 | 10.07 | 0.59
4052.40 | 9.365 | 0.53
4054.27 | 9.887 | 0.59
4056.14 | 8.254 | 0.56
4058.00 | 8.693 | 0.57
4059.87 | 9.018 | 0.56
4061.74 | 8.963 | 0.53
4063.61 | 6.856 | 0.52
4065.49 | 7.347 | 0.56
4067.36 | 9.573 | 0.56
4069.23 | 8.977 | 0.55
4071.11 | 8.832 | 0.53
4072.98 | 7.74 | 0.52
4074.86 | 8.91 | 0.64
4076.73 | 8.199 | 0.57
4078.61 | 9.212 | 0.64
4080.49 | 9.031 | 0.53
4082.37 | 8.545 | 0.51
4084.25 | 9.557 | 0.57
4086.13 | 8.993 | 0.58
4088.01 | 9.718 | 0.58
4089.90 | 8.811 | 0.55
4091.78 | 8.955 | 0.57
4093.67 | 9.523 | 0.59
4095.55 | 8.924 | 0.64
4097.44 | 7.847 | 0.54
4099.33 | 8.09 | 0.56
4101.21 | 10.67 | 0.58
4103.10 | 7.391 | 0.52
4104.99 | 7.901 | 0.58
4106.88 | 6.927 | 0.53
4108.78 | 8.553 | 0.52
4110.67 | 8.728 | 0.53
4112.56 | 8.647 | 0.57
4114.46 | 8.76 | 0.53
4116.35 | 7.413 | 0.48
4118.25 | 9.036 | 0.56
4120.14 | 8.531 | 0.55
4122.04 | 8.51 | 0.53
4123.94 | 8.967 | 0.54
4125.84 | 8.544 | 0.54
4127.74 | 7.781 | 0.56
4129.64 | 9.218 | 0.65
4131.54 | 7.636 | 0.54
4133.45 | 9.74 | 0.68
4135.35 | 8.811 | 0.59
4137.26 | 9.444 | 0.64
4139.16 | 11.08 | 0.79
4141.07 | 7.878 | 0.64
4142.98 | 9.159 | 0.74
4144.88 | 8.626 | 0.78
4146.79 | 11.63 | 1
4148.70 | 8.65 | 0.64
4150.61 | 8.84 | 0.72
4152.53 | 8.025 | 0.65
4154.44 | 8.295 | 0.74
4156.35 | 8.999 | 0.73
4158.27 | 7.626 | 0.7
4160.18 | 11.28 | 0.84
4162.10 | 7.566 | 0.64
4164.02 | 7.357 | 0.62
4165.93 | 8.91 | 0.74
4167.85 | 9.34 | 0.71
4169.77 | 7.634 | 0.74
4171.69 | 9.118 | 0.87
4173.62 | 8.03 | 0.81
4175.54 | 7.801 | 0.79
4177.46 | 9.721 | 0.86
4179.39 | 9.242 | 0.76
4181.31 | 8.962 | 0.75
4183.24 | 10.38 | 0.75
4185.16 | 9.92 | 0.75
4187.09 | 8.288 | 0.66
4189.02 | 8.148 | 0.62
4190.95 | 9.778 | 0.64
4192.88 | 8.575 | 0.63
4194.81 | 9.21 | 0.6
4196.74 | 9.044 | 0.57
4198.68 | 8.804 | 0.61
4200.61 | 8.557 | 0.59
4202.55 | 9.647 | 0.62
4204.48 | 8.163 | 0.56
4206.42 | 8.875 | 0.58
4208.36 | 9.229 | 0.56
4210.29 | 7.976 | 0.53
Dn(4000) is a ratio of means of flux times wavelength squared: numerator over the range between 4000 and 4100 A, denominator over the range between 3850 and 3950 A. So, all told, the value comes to 1.33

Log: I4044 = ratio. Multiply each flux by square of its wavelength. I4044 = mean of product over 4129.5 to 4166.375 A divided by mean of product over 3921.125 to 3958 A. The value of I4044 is 1.49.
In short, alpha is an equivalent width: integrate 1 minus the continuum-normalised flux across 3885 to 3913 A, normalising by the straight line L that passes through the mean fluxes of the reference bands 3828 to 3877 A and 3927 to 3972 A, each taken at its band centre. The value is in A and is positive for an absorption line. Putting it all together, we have -3.7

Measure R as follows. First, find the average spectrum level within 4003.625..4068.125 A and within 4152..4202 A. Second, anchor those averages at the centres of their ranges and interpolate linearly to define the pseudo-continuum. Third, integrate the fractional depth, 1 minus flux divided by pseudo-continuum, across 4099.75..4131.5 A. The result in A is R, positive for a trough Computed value 1.20 A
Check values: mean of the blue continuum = 8.73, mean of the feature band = 8.45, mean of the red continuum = 8.81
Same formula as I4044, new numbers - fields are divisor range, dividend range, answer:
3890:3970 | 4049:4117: 1.35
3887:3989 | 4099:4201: 1.40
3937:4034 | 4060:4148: 1.21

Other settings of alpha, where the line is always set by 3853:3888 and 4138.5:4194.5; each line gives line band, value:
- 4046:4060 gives -1.05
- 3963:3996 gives 3.97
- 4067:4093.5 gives -1.62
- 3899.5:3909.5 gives -0.75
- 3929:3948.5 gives 3.82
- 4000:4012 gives -0.90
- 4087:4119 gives -0.11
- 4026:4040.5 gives -1.16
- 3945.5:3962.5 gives 1.05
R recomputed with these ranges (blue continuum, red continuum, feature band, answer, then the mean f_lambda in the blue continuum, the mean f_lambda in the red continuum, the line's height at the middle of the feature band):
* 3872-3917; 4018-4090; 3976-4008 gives 0.45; 7.38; 8.8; 8.25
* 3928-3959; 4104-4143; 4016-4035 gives -3.23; 6.6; 8.62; 7.52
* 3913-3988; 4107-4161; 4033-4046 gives -1.77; 6.72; 8.84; 7.75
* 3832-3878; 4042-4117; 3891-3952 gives 2.88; 6.93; 8.66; 7.44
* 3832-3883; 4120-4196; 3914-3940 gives 3.20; 6.89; 8.89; 7.35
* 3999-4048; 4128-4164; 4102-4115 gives 1.08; 8.71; 8.96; 8.88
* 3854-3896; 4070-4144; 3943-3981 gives 5.57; 7.17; 8.72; 7.75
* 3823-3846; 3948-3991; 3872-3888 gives -1.58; 5.92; 6.84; 6.23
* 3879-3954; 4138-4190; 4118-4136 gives -0.08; 7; 8.91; 8.62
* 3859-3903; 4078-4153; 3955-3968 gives 2.29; 7.31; 8.81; 7.83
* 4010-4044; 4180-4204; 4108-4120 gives 0.59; 8.82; 9.09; 8.97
